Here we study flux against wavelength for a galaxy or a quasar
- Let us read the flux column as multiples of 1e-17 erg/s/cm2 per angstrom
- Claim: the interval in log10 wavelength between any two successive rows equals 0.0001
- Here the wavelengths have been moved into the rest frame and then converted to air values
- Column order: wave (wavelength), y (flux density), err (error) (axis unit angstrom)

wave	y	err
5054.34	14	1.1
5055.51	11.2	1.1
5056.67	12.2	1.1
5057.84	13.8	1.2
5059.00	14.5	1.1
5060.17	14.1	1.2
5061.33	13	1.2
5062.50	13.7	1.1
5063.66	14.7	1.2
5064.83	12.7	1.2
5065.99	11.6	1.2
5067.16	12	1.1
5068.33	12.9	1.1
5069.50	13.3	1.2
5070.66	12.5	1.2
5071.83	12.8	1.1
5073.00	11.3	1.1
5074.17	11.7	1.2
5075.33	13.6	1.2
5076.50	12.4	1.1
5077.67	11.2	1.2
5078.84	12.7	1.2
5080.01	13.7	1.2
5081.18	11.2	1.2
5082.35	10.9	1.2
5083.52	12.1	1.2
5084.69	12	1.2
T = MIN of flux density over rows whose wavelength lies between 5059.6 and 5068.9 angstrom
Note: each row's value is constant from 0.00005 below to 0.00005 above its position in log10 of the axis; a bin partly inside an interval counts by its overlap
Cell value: 11.6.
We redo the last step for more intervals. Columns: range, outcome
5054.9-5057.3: 11.2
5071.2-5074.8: 11.3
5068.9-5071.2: 12.5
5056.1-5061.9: 12.2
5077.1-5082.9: 10.9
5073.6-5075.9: 11.7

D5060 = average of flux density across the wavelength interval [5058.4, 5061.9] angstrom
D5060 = 13.9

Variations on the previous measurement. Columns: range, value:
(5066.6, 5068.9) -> 12.4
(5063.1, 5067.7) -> 12.7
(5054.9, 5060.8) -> 13.2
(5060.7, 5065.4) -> 13.5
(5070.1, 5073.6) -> 12.2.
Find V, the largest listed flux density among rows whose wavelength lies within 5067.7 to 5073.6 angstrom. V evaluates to 13.3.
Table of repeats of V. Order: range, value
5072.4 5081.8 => 13.7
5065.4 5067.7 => 12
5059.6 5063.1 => 14.1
